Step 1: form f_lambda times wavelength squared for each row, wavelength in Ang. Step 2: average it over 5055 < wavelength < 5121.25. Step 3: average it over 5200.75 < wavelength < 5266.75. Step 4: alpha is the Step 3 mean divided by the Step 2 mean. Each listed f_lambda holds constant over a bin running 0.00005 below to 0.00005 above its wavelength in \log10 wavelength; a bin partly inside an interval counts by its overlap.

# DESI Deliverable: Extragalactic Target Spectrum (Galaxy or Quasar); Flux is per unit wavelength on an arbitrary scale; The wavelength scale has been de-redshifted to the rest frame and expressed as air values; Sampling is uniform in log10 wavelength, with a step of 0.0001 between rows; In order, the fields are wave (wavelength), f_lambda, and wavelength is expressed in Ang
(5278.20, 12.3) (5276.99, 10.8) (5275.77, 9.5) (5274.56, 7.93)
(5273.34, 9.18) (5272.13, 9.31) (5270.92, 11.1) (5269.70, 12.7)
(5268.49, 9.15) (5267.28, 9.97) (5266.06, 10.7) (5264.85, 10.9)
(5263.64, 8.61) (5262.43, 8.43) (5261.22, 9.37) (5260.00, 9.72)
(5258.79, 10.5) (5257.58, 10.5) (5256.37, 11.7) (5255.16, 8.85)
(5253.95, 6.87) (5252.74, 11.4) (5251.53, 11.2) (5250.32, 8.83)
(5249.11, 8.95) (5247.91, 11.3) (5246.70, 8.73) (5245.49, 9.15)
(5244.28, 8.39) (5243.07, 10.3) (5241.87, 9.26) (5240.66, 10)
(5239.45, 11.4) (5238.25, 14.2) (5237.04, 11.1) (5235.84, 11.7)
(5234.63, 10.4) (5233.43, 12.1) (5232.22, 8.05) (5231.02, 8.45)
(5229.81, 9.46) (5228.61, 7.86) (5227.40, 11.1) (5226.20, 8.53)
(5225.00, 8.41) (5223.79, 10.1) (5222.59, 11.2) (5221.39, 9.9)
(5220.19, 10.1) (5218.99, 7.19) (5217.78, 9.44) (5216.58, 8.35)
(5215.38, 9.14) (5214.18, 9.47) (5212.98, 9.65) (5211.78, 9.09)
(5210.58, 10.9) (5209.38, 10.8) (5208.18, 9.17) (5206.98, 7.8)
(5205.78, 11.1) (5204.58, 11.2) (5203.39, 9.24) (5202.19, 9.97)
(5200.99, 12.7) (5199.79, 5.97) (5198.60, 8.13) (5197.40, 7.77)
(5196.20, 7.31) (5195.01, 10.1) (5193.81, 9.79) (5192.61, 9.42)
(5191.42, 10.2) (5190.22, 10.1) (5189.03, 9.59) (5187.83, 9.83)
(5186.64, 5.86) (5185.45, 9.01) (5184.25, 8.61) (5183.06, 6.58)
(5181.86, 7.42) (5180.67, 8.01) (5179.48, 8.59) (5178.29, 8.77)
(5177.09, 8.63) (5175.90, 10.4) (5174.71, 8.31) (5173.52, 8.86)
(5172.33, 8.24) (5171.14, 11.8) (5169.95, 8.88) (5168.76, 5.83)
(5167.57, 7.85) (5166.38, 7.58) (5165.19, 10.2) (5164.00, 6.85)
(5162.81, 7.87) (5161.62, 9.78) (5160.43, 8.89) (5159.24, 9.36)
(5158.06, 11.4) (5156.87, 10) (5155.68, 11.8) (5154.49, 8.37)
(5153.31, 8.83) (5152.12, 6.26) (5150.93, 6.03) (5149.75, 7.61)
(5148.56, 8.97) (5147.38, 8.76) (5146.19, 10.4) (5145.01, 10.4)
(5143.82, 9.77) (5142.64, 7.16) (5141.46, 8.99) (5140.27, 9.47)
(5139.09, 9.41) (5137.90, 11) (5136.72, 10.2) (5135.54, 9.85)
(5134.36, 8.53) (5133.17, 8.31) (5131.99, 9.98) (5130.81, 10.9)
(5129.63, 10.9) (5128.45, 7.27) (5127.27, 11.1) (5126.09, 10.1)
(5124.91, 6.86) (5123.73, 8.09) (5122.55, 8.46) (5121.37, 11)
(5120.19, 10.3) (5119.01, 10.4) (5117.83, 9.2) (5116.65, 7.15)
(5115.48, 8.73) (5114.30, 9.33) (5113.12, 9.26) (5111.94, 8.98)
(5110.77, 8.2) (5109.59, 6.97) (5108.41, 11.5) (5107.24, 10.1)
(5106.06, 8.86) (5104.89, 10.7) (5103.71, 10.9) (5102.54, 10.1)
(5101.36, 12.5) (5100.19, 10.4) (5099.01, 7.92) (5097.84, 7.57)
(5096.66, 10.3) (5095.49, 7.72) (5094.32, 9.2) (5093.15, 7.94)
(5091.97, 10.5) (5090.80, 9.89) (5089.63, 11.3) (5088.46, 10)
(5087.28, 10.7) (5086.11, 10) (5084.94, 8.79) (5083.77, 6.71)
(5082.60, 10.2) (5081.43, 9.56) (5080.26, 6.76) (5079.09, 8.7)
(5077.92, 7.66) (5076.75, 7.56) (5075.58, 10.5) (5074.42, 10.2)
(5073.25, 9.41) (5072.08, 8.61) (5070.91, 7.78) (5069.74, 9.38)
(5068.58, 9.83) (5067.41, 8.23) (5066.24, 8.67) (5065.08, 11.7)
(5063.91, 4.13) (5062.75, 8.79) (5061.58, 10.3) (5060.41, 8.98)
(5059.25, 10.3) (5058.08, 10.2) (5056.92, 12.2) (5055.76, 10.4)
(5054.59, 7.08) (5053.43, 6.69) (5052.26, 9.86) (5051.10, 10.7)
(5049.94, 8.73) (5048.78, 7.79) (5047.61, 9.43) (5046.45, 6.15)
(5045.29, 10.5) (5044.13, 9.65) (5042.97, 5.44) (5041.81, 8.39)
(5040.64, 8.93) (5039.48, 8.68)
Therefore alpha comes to 1.12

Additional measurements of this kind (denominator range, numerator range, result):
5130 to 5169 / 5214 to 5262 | 1.13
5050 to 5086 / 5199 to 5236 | 1.13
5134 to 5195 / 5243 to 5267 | 1.13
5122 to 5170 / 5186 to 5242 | 1.10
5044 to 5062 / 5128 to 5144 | 1.05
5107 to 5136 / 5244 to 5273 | 1.12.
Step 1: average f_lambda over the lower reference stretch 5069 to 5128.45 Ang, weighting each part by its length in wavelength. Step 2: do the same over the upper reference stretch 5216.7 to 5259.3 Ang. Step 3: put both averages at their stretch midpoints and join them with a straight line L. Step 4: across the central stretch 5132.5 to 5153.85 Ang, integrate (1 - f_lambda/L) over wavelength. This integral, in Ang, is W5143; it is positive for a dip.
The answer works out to 1.3 Ang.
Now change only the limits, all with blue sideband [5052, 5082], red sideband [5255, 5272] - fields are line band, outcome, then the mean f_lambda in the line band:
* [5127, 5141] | -0.49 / 9.7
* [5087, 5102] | -0.87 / 9.66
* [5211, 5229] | 1.03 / 9.33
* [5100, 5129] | -0.60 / 9.45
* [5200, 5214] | -0.27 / 10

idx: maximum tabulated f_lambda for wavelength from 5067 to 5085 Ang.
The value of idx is 10.5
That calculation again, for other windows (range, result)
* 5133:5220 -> 12.7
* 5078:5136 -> 12.5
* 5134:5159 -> 11.8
